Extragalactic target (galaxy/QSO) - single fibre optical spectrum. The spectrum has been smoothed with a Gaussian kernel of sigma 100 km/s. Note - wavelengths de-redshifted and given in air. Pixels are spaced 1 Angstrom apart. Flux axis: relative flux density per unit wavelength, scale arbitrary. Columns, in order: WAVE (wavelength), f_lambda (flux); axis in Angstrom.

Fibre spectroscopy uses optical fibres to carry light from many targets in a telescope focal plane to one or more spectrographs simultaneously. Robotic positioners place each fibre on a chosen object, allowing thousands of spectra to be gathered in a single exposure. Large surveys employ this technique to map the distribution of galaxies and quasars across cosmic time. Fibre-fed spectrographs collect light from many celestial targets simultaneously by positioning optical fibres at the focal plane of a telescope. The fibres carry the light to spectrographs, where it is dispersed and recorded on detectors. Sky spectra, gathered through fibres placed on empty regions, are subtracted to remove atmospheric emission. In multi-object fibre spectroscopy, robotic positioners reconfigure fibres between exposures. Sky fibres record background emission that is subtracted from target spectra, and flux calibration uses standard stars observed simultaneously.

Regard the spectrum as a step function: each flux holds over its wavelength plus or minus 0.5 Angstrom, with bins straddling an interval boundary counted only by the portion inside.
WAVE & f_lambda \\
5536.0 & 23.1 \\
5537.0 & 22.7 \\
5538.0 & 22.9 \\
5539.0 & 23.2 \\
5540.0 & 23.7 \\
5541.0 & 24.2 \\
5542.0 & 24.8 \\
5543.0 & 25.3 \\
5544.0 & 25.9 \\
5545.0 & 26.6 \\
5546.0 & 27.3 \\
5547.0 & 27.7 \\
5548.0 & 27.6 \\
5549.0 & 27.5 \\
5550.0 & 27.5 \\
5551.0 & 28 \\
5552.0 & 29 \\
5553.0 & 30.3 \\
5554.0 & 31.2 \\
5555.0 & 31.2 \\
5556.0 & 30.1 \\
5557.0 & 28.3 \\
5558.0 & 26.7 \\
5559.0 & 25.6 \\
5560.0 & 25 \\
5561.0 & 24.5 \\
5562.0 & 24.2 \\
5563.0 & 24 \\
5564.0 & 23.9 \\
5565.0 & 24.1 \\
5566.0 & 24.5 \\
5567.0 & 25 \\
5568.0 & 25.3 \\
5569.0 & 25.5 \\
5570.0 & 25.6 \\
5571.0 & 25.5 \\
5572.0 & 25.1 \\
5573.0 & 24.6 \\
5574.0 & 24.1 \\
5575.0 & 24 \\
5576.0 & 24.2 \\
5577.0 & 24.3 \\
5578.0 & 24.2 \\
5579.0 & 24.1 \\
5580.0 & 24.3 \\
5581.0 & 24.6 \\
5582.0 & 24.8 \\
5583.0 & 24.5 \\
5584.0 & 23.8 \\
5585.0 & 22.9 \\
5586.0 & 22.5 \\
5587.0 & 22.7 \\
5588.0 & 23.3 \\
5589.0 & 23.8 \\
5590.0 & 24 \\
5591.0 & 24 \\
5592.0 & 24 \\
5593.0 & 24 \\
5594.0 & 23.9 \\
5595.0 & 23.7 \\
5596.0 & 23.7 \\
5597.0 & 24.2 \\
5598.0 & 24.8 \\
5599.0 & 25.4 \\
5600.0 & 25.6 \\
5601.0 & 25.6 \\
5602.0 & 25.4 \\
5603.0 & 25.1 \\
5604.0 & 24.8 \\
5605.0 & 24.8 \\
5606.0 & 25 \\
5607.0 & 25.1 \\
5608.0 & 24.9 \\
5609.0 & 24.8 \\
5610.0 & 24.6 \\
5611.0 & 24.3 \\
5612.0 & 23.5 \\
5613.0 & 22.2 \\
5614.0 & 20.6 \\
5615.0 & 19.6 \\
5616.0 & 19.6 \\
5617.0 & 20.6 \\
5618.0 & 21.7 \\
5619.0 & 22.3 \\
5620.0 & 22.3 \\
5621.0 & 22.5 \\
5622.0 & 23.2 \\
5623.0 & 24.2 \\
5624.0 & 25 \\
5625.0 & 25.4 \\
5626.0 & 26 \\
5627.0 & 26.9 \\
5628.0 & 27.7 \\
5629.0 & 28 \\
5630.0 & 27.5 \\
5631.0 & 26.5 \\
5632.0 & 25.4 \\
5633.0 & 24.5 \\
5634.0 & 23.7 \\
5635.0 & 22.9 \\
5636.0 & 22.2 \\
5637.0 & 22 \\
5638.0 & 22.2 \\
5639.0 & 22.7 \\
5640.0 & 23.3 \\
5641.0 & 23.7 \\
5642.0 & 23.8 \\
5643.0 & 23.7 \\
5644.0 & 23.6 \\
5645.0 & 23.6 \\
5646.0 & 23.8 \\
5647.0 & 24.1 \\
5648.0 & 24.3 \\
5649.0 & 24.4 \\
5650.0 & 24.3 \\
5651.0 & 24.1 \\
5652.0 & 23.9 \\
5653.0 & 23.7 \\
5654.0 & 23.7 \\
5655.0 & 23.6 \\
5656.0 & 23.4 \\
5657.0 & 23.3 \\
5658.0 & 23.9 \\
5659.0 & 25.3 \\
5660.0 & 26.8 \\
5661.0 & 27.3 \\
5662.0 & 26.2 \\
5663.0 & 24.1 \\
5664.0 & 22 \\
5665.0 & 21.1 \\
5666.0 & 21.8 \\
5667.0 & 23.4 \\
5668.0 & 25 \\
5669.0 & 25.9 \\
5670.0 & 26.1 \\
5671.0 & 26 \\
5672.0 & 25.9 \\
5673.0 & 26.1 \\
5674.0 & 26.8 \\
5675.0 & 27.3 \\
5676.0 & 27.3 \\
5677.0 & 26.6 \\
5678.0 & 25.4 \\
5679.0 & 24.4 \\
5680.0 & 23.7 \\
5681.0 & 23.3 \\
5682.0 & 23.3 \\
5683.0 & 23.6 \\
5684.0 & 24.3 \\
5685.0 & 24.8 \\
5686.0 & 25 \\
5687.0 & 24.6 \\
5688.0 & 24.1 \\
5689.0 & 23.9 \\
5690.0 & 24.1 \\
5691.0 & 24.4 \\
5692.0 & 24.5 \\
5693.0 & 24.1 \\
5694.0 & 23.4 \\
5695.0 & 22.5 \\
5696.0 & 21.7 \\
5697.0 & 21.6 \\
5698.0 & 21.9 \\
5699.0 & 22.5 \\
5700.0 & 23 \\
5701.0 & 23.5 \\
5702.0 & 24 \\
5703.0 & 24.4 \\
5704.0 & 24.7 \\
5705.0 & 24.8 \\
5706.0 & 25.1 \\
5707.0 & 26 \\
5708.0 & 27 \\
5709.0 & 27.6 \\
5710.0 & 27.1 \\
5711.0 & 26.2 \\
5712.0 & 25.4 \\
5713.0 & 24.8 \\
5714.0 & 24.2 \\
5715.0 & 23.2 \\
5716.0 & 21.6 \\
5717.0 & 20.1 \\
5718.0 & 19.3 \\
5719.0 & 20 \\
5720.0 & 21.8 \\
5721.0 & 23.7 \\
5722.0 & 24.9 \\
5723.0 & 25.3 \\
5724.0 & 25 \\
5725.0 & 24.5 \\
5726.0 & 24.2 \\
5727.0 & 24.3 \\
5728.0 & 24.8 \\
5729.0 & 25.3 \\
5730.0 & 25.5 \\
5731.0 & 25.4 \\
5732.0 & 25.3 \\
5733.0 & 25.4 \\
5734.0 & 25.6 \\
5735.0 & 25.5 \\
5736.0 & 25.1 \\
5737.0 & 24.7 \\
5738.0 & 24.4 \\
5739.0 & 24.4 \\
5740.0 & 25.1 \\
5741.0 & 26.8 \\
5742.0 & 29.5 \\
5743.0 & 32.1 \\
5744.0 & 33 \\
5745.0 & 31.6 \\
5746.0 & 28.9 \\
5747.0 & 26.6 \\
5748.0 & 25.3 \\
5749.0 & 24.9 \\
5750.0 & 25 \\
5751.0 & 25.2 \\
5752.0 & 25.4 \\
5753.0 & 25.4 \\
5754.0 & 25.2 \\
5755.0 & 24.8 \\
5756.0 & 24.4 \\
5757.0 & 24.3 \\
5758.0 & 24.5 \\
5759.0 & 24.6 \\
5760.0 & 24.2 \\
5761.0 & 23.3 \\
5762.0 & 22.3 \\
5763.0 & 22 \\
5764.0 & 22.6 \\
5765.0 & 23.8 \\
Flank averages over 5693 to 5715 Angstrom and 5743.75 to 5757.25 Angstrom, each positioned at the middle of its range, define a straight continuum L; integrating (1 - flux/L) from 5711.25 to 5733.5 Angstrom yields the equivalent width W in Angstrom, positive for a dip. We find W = 1.1 Angstrom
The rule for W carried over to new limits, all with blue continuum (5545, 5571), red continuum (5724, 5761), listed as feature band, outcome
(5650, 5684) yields 2.0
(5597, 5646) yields 4.5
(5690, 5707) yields 1.6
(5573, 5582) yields 0.8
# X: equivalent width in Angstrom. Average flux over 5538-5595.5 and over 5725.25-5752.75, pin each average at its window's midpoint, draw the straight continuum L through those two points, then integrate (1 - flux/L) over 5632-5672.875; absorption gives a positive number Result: 2.8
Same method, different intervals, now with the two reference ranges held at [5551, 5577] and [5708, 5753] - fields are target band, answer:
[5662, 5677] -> 0.35 Angstrom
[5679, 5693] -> 0.77 Angstrom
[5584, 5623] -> 3.51 Angstrom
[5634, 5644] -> 1.06 Angstrom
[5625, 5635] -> -0.10 Angstrom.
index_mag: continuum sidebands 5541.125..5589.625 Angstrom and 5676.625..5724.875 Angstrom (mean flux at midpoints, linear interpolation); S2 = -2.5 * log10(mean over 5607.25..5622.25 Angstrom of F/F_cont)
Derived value 0.12 mag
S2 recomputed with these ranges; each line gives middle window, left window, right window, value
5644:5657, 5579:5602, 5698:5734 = 0.014 mag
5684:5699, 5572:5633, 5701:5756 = 0.060 mag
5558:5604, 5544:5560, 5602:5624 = 0.058 mag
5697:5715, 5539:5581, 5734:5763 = 0.051 mag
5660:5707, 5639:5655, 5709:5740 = -0.015 mag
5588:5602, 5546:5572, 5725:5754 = 0.095 mag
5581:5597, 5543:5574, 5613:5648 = 0.069 mag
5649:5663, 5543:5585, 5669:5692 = 0.030 mag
